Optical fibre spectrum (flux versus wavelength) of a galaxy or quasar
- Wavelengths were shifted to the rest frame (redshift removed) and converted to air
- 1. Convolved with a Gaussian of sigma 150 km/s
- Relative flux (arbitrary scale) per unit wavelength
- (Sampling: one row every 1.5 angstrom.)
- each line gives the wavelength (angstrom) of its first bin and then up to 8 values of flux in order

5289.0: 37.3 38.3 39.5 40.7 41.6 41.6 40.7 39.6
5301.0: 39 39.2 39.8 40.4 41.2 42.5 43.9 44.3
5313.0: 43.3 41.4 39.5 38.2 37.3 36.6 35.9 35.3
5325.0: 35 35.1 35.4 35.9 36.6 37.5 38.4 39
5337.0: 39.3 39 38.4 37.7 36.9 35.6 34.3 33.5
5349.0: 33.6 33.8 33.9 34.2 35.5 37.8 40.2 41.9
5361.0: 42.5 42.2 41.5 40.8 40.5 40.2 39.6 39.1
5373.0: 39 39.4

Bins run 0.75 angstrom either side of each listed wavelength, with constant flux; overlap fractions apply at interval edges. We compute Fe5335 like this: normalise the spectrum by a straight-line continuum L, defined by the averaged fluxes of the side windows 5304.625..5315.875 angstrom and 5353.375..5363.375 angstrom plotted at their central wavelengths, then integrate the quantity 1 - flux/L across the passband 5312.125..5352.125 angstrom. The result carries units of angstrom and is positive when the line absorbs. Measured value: 3.9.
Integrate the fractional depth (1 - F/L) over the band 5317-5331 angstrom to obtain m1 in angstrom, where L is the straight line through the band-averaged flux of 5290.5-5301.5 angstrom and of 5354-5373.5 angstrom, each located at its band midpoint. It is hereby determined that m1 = 1.4 angstrom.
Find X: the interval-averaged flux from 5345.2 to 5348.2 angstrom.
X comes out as 33.9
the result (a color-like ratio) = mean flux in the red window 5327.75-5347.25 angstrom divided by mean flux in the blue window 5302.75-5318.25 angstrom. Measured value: 0.90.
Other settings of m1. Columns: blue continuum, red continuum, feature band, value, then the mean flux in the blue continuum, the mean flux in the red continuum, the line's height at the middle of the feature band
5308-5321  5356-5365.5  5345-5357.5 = 1.9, 40.8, 41.1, 41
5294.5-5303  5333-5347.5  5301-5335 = 0.2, 40.3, 37.4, 38.9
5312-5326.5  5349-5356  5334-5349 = -0.6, 38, 34.4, 35.6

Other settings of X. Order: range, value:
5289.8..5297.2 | 40.3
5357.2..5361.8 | 41.5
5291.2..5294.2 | 40.1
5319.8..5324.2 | 35.9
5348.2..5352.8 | 33.8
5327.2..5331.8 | 36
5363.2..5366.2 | 41.2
